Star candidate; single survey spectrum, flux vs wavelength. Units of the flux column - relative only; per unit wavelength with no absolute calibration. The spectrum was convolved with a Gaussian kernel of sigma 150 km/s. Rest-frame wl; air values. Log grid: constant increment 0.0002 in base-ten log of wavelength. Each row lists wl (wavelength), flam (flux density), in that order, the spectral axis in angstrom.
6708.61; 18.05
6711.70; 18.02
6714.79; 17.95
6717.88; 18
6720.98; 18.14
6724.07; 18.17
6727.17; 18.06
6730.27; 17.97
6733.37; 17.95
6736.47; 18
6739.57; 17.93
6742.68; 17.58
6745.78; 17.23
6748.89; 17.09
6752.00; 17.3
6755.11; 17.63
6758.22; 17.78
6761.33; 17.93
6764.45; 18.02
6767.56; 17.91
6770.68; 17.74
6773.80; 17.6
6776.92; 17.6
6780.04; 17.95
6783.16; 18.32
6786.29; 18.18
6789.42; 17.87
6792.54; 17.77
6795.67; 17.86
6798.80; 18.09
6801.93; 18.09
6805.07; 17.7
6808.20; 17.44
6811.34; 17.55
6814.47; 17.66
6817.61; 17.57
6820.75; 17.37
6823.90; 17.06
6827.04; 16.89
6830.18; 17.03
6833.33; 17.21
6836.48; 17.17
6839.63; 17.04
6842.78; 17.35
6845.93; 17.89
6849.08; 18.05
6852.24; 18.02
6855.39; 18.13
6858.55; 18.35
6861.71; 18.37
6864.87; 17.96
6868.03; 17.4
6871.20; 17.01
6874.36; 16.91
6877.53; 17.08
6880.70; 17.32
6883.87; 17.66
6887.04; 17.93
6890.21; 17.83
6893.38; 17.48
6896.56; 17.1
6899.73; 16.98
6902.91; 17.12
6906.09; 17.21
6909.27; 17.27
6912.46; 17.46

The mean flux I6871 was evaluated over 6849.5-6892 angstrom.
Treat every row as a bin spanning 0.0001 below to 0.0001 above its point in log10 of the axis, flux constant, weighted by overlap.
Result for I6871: 17.7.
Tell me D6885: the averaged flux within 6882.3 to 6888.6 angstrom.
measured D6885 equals 17.8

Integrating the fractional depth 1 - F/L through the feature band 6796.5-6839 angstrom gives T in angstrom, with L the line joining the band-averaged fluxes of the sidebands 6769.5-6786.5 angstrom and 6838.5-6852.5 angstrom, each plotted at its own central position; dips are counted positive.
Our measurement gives 0.7 angstrom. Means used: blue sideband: 17.9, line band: 17.4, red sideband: 17.7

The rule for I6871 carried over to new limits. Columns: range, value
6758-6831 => 17.7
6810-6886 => 17.5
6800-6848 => 17.4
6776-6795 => 18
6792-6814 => 17.8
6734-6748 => 17.7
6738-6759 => 17.5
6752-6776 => 17.8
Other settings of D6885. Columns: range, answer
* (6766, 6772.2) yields 17.8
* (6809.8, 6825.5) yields 17.4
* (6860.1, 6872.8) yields 17.7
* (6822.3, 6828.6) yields 17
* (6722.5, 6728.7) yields 18.1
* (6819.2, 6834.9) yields 17.1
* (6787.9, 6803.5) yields 17.9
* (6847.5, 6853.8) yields 18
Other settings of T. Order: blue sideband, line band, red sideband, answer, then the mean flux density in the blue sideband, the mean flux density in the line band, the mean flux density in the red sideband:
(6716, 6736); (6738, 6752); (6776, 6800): 0.4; 18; 17.4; 18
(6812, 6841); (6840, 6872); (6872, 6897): -1.0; 17.2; 17.8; 17.4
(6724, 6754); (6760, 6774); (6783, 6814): -0.1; 17.7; 17.9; 17.9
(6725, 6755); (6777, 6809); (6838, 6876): -0.4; 17.7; 17.9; 17.7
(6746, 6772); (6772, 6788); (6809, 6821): -0.3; 17.7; 17.9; 17.6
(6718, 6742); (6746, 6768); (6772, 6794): 0.4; 18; 17.6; 17.9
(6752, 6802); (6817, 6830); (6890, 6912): 0.3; 17.9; 17.2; 17.3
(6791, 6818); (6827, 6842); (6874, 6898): 0.5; 17.8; 17.1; 17.4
